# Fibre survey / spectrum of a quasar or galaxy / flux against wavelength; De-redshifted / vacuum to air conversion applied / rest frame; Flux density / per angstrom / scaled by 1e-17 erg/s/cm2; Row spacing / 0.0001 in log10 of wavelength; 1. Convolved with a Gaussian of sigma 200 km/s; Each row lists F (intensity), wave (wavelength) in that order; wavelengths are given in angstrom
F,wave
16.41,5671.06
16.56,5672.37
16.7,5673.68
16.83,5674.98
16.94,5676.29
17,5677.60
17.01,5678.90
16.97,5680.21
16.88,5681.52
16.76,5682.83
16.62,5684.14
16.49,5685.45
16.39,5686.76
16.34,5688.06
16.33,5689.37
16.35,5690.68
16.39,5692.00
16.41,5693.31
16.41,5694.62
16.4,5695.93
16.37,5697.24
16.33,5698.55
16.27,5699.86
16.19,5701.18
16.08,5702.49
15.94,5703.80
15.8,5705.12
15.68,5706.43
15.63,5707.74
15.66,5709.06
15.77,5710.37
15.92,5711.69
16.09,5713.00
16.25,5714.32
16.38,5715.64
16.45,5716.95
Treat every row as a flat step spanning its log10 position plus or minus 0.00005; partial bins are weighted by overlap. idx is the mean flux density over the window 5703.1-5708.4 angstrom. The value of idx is 15.8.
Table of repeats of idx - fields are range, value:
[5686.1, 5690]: 16.4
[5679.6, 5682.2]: 16.9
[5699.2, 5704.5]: 16.1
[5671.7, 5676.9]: 16.7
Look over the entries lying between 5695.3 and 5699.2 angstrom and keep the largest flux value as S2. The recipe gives 16.4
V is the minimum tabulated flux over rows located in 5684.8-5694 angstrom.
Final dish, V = 16.33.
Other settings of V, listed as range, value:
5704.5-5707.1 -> 15.68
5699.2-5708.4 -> 15.63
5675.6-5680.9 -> 16.94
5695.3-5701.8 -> 16.19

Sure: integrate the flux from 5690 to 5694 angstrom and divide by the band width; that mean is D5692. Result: 16.4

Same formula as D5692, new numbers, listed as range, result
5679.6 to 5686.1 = 16.7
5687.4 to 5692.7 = 16.4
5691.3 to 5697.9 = 16.4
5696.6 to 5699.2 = 16.4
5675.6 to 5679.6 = 17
